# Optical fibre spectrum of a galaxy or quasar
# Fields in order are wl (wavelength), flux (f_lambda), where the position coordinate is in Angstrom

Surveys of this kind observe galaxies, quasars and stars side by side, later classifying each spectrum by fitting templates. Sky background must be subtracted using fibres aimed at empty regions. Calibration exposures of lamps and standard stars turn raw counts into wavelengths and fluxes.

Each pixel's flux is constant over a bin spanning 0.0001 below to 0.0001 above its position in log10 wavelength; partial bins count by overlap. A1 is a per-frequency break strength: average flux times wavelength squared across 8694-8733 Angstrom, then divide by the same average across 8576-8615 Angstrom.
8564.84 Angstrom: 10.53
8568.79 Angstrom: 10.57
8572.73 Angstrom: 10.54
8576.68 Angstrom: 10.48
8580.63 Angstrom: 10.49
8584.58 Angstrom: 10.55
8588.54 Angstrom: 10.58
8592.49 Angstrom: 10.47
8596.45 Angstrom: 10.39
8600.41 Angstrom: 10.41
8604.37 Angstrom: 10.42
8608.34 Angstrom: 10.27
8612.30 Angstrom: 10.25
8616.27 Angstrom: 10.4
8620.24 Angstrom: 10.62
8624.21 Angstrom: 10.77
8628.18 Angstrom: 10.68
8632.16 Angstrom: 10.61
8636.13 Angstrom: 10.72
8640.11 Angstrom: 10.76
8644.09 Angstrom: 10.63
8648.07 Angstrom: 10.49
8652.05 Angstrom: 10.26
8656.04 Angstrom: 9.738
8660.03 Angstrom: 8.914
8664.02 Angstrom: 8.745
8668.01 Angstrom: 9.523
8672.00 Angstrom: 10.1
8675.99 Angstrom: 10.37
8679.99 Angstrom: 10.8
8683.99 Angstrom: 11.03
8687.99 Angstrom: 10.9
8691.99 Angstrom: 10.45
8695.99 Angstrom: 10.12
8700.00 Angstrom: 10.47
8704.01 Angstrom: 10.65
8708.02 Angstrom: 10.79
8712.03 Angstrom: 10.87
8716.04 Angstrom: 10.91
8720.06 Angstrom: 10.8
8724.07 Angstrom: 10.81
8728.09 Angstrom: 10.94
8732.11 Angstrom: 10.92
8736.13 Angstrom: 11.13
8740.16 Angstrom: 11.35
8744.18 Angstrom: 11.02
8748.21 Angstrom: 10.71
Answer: 1.06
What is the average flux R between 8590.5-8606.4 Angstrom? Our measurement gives 10.4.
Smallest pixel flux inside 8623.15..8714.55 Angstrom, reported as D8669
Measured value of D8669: 8.745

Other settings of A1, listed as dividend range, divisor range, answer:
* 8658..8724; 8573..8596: 1.01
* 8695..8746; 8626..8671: 1.09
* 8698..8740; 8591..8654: 1.06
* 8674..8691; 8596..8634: 1.04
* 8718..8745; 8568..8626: 1.08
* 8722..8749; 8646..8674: 1.16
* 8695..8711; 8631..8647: 1.00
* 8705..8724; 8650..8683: 1.11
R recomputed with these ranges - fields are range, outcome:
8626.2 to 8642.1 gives 10.7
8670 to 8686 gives 10.6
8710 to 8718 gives 10.9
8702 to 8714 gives 10.8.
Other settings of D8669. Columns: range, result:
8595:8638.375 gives 10.25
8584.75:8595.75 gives 10.47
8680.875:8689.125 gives 10.9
